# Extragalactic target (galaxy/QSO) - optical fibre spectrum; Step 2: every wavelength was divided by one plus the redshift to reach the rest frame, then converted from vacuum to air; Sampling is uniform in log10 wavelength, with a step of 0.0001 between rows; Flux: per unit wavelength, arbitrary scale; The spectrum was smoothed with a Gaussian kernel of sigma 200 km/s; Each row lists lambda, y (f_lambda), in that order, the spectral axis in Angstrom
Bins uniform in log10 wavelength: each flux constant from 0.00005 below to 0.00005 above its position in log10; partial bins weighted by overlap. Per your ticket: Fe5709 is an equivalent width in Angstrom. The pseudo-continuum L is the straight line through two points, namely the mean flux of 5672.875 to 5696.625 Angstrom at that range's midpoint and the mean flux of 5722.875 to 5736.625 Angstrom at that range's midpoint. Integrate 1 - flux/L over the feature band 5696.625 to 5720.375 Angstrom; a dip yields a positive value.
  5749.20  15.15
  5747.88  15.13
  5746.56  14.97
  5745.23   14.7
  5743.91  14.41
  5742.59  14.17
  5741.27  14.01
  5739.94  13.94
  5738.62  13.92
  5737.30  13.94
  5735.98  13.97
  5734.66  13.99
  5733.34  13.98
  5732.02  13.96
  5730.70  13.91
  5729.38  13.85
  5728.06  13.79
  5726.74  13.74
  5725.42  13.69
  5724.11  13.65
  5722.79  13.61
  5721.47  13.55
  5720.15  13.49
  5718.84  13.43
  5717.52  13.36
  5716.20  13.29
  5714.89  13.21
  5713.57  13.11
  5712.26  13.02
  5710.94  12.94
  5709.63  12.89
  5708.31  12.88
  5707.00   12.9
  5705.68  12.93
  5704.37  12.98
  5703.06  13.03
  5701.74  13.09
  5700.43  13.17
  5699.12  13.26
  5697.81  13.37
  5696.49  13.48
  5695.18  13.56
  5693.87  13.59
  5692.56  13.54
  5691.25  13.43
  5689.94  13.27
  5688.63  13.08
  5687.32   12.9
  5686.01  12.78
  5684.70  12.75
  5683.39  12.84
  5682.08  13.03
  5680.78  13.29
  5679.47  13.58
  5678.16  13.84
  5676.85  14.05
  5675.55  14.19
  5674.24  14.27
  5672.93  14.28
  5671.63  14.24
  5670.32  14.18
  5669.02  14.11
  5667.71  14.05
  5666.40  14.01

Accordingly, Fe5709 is 0.91 Angstrom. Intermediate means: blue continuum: 13.4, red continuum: 13.8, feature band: 13.1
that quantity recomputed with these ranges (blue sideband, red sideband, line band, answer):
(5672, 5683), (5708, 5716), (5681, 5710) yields 0.6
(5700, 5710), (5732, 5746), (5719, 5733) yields -0.1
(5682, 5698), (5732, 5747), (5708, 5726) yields 0.6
